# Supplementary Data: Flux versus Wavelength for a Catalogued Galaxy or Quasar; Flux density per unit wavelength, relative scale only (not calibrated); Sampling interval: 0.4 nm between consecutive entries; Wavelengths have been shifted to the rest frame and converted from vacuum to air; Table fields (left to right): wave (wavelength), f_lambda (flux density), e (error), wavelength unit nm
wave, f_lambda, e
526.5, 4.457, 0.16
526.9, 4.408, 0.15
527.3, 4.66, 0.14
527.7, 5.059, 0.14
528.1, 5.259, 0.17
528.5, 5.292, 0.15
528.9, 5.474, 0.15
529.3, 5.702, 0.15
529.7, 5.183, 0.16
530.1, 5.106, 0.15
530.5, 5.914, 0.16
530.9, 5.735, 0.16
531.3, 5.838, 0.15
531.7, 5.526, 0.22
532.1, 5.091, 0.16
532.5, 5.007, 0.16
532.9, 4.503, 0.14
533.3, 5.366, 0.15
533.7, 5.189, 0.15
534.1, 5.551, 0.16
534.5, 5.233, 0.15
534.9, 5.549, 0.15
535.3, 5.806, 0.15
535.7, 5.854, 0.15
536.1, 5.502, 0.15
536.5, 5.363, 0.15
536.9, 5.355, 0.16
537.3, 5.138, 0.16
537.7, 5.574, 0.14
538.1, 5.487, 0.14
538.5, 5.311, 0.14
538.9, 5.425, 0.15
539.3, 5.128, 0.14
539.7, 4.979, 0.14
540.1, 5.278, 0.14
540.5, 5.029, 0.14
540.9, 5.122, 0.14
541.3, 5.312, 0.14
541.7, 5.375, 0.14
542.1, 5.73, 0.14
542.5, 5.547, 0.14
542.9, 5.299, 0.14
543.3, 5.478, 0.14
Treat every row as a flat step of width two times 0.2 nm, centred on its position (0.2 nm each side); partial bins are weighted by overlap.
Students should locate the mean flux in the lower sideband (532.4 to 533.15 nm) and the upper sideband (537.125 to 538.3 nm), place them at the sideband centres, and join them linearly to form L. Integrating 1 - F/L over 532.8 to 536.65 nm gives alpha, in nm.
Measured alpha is -0.31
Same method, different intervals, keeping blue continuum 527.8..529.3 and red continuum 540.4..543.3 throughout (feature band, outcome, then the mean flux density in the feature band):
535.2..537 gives -0.07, 5.58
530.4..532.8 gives -0.04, 5.46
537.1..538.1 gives 0.00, 5.38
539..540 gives 0.05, 5.11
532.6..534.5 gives 0.08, 5.15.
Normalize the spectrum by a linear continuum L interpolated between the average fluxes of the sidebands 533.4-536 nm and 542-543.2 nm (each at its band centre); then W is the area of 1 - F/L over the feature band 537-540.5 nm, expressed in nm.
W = 0.15 nm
